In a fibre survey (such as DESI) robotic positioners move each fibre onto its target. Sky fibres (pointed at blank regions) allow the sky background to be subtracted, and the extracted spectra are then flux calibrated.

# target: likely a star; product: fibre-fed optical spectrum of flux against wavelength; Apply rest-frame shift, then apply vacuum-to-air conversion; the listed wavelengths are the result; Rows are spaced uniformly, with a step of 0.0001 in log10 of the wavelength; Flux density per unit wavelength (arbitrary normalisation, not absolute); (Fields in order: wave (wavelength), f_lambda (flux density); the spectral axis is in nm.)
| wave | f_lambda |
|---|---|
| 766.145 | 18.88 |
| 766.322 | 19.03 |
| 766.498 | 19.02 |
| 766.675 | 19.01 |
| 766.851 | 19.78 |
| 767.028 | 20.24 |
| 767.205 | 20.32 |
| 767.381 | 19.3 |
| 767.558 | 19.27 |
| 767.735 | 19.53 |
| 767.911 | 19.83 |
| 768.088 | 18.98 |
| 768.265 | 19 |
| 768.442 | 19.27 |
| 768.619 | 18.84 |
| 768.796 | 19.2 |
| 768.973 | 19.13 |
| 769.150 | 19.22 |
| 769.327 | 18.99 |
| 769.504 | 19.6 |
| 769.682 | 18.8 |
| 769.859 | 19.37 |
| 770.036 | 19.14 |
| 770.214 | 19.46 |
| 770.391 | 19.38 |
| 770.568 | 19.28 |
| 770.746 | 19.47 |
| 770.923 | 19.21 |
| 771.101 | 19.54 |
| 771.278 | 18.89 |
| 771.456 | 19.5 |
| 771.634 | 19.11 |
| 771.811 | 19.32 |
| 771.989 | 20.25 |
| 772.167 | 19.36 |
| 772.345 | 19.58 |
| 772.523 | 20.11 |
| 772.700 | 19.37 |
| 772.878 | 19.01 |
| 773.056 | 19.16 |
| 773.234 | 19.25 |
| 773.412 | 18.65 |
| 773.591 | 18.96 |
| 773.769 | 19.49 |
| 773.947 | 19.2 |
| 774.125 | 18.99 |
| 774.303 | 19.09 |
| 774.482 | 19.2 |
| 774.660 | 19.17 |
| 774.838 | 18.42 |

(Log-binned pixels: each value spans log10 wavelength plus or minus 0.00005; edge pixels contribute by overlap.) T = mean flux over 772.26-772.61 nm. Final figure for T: 19.8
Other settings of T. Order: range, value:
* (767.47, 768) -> 19.6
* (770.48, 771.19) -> 19.4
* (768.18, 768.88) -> 19.1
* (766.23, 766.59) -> 19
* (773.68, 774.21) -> 19.2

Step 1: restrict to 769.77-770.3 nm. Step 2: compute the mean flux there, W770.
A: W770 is 19.3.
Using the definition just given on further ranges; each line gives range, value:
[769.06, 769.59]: 19.3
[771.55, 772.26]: 19.5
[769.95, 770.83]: 19.3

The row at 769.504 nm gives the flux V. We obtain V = 19.6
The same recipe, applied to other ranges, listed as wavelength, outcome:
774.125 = 18.99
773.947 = 19.2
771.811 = 19.32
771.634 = 19.11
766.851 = 19.78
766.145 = 18.88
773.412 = 18.65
